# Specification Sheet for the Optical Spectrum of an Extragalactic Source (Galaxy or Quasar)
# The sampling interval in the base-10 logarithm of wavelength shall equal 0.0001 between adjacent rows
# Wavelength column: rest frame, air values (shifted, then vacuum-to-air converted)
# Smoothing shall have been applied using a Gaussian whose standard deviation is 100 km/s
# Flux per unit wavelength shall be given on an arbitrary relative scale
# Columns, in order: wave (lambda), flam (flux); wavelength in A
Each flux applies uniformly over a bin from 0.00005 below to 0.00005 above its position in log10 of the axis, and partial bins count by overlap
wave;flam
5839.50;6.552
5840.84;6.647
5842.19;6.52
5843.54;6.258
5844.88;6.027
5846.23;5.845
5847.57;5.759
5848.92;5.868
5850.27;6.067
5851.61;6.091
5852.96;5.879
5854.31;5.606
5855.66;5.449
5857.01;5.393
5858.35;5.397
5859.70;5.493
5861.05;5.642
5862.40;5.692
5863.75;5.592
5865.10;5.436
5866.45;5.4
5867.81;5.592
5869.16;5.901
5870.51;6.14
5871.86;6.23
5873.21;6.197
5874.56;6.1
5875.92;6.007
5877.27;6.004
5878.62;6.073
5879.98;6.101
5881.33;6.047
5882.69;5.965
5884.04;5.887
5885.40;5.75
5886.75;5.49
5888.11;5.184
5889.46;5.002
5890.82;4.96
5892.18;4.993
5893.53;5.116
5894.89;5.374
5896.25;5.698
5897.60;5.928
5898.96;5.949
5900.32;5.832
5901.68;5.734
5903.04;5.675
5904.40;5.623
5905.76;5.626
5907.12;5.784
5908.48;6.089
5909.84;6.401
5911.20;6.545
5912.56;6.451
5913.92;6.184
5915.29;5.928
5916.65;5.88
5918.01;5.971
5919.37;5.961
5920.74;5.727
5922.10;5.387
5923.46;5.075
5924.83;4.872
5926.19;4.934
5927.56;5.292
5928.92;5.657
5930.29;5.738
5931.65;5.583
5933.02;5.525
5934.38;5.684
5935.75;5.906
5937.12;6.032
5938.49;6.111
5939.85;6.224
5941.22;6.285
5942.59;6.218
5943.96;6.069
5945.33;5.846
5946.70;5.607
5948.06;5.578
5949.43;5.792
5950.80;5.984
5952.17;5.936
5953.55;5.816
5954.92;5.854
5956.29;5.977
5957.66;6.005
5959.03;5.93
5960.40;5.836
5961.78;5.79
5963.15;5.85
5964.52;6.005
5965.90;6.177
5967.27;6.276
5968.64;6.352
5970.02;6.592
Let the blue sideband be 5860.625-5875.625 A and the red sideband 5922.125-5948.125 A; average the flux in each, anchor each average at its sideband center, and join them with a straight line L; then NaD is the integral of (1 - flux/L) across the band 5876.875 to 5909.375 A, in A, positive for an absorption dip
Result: 0.6 A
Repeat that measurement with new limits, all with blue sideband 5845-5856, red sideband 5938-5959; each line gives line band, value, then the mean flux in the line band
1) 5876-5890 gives 0.26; 5.77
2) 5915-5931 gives 1.08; 5.53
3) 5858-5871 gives 0.51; 5.62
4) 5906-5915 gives -0.44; 6.2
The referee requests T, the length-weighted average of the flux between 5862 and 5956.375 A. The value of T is 5.77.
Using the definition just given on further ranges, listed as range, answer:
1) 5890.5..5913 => 5.76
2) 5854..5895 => 5.66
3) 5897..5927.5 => 5.79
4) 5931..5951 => 5.9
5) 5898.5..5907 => 5.73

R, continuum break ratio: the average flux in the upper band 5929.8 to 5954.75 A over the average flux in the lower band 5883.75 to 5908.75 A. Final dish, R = 1.1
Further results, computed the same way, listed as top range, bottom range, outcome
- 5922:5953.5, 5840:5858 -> 0.96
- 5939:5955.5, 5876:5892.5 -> 1.05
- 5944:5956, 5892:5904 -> 1.04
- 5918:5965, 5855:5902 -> 1.02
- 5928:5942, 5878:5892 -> 1.04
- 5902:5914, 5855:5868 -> 1.09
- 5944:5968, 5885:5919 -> 1.03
